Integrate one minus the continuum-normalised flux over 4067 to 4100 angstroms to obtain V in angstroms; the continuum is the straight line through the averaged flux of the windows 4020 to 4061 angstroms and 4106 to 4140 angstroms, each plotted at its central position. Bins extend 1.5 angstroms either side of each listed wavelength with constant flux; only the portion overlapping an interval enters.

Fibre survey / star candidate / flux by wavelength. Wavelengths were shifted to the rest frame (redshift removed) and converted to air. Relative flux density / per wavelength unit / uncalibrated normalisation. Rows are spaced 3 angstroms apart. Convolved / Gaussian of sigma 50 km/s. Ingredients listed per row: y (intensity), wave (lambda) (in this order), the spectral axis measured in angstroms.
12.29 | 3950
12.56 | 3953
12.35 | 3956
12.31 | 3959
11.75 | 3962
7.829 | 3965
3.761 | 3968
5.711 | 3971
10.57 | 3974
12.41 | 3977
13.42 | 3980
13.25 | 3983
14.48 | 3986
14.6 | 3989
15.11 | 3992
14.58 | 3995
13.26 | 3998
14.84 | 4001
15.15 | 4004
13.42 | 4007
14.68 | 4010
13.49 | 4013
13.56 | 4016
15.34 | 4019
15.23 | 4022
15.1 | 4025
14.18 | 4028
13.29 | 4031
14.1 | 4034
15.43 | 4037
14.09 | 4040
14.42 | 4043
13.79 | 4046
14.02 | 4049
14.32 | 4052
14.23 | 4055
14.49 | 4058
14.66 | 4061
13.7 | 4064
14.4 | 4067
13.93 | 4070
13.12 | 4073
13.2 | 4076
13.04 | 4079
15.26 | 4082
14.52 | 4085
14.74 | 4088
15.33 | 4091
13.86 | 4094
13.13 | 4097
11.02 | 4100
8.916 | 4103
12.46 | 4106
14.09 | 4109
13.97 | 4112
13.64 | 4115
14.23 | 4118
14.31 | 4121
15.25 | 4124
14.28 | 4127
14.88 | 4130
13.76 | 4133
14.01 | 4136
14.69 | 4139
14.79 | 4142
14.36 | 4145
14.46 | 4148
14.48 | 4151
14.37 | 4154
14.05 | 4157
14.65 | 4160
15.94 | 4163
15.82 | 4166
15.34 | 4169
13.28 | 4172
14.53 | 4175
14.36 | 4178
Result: 0.9 angstroms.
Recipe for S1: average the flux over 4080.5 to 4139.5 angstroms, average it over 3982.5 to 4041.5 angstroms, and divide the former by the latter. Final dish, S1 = 0.96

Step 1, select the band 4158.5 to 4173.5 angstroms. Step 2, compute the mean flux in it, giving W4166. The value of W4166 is 15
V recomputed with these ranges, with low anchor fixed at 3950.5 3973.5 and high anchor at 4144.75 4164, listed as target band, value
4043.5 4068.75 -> -4.5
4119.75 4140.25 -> -0.7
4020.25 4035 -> -4.0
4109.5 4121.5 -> -0.4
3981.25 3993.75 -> -4.9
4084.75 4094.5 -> -1.3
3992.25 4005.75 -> -5.0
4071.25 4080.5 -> -0.4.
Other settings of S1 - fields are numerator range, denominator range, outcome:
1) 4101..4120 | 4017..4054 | 0.89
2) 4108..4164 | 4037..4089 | 1.02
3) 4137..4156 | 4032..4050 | 1.01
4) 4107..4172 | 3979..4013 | 1.02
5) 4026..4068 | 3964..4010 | 1.16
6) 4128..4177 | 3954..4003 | 1.22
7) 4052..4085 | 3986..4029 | 0.97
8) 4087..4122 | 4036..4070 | 0.93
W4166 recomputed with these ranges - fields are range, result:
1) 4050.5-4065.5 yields 14.3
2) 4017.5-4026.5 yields 15.2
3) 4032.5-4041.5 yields 14.5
